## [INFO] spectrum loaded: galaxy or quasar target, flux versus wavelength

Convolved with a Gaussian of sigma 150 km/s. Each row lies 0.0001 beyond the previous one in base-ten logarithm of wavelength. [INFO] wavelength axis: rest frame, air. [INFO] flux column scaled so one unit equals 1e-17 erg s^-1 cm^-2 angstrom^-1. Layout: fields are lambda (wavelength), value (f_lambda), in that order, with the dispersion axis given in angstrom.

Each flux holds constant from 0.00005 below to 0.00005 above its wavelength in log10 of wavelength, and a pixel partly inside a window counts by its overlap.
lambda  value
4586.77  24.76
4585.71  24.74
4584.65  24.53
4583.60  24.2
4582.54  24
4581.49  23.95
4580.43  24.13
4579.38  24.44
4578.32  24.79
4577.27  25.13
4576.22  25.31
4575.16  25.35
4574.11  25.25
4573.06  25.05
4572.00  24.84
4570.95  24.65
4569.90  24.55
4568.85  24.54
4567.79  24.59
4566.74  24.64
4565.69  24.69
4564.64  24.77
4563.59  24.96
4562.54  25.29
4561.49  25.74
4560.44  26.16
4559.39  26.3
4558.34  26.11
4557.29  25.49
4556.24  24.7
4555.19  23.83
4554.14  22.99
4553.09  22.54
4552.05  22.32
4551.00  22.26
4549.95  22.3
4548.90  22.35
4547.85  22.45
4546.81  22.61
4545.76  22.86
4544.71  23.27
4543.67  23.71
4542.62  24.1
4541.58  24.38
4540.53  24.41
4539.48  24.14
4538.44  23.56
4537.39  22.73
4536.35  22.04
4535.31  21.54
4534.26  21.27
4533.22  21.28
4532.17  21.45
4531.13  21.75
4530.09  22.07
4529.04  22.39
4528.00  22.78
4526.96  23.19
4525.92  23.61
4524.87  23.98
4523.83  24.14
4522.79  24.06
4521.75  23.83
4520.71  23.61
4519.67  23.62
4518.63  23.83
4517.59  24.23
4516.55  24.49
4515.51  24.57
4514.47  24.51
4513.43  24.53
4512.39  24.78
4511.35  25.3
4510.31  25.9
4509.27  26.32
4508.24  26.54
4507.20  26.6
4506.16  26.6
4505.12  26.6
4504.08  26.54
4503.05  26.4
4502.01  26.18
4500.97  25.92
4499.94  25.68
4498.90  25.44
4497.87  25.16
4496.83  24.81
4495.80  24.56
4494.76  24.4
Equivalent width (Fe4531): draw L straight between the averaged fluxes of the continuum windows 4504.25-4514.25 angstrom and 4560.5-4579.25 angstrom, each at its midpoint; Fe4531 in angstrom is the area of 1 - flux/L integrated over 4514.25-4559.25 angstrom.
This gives 3.8 angstrom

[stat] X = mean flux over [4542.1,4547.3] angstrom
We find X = 23.3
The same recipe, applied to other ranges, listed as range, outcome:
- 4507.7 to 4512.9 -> 25.8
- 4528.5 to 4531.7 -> 22.1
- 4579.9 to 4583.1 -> 24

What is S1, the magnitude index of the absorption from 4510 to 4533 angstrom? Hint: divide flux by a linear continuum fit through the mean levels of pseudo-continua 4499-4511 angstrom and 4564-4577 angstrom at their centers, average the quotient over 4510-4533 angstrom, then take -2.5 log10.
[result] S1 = 0.097 mag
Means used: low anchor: 26.3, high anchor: 24.9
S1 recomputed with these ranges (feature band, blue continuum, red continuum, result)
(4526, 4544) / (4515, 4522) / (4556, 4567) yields 0.08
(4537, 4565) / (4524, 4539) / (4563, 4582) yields -0.02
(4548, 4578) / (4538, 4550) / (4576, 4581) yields -0.02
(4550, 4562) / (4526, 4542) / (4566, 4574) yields -0.02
